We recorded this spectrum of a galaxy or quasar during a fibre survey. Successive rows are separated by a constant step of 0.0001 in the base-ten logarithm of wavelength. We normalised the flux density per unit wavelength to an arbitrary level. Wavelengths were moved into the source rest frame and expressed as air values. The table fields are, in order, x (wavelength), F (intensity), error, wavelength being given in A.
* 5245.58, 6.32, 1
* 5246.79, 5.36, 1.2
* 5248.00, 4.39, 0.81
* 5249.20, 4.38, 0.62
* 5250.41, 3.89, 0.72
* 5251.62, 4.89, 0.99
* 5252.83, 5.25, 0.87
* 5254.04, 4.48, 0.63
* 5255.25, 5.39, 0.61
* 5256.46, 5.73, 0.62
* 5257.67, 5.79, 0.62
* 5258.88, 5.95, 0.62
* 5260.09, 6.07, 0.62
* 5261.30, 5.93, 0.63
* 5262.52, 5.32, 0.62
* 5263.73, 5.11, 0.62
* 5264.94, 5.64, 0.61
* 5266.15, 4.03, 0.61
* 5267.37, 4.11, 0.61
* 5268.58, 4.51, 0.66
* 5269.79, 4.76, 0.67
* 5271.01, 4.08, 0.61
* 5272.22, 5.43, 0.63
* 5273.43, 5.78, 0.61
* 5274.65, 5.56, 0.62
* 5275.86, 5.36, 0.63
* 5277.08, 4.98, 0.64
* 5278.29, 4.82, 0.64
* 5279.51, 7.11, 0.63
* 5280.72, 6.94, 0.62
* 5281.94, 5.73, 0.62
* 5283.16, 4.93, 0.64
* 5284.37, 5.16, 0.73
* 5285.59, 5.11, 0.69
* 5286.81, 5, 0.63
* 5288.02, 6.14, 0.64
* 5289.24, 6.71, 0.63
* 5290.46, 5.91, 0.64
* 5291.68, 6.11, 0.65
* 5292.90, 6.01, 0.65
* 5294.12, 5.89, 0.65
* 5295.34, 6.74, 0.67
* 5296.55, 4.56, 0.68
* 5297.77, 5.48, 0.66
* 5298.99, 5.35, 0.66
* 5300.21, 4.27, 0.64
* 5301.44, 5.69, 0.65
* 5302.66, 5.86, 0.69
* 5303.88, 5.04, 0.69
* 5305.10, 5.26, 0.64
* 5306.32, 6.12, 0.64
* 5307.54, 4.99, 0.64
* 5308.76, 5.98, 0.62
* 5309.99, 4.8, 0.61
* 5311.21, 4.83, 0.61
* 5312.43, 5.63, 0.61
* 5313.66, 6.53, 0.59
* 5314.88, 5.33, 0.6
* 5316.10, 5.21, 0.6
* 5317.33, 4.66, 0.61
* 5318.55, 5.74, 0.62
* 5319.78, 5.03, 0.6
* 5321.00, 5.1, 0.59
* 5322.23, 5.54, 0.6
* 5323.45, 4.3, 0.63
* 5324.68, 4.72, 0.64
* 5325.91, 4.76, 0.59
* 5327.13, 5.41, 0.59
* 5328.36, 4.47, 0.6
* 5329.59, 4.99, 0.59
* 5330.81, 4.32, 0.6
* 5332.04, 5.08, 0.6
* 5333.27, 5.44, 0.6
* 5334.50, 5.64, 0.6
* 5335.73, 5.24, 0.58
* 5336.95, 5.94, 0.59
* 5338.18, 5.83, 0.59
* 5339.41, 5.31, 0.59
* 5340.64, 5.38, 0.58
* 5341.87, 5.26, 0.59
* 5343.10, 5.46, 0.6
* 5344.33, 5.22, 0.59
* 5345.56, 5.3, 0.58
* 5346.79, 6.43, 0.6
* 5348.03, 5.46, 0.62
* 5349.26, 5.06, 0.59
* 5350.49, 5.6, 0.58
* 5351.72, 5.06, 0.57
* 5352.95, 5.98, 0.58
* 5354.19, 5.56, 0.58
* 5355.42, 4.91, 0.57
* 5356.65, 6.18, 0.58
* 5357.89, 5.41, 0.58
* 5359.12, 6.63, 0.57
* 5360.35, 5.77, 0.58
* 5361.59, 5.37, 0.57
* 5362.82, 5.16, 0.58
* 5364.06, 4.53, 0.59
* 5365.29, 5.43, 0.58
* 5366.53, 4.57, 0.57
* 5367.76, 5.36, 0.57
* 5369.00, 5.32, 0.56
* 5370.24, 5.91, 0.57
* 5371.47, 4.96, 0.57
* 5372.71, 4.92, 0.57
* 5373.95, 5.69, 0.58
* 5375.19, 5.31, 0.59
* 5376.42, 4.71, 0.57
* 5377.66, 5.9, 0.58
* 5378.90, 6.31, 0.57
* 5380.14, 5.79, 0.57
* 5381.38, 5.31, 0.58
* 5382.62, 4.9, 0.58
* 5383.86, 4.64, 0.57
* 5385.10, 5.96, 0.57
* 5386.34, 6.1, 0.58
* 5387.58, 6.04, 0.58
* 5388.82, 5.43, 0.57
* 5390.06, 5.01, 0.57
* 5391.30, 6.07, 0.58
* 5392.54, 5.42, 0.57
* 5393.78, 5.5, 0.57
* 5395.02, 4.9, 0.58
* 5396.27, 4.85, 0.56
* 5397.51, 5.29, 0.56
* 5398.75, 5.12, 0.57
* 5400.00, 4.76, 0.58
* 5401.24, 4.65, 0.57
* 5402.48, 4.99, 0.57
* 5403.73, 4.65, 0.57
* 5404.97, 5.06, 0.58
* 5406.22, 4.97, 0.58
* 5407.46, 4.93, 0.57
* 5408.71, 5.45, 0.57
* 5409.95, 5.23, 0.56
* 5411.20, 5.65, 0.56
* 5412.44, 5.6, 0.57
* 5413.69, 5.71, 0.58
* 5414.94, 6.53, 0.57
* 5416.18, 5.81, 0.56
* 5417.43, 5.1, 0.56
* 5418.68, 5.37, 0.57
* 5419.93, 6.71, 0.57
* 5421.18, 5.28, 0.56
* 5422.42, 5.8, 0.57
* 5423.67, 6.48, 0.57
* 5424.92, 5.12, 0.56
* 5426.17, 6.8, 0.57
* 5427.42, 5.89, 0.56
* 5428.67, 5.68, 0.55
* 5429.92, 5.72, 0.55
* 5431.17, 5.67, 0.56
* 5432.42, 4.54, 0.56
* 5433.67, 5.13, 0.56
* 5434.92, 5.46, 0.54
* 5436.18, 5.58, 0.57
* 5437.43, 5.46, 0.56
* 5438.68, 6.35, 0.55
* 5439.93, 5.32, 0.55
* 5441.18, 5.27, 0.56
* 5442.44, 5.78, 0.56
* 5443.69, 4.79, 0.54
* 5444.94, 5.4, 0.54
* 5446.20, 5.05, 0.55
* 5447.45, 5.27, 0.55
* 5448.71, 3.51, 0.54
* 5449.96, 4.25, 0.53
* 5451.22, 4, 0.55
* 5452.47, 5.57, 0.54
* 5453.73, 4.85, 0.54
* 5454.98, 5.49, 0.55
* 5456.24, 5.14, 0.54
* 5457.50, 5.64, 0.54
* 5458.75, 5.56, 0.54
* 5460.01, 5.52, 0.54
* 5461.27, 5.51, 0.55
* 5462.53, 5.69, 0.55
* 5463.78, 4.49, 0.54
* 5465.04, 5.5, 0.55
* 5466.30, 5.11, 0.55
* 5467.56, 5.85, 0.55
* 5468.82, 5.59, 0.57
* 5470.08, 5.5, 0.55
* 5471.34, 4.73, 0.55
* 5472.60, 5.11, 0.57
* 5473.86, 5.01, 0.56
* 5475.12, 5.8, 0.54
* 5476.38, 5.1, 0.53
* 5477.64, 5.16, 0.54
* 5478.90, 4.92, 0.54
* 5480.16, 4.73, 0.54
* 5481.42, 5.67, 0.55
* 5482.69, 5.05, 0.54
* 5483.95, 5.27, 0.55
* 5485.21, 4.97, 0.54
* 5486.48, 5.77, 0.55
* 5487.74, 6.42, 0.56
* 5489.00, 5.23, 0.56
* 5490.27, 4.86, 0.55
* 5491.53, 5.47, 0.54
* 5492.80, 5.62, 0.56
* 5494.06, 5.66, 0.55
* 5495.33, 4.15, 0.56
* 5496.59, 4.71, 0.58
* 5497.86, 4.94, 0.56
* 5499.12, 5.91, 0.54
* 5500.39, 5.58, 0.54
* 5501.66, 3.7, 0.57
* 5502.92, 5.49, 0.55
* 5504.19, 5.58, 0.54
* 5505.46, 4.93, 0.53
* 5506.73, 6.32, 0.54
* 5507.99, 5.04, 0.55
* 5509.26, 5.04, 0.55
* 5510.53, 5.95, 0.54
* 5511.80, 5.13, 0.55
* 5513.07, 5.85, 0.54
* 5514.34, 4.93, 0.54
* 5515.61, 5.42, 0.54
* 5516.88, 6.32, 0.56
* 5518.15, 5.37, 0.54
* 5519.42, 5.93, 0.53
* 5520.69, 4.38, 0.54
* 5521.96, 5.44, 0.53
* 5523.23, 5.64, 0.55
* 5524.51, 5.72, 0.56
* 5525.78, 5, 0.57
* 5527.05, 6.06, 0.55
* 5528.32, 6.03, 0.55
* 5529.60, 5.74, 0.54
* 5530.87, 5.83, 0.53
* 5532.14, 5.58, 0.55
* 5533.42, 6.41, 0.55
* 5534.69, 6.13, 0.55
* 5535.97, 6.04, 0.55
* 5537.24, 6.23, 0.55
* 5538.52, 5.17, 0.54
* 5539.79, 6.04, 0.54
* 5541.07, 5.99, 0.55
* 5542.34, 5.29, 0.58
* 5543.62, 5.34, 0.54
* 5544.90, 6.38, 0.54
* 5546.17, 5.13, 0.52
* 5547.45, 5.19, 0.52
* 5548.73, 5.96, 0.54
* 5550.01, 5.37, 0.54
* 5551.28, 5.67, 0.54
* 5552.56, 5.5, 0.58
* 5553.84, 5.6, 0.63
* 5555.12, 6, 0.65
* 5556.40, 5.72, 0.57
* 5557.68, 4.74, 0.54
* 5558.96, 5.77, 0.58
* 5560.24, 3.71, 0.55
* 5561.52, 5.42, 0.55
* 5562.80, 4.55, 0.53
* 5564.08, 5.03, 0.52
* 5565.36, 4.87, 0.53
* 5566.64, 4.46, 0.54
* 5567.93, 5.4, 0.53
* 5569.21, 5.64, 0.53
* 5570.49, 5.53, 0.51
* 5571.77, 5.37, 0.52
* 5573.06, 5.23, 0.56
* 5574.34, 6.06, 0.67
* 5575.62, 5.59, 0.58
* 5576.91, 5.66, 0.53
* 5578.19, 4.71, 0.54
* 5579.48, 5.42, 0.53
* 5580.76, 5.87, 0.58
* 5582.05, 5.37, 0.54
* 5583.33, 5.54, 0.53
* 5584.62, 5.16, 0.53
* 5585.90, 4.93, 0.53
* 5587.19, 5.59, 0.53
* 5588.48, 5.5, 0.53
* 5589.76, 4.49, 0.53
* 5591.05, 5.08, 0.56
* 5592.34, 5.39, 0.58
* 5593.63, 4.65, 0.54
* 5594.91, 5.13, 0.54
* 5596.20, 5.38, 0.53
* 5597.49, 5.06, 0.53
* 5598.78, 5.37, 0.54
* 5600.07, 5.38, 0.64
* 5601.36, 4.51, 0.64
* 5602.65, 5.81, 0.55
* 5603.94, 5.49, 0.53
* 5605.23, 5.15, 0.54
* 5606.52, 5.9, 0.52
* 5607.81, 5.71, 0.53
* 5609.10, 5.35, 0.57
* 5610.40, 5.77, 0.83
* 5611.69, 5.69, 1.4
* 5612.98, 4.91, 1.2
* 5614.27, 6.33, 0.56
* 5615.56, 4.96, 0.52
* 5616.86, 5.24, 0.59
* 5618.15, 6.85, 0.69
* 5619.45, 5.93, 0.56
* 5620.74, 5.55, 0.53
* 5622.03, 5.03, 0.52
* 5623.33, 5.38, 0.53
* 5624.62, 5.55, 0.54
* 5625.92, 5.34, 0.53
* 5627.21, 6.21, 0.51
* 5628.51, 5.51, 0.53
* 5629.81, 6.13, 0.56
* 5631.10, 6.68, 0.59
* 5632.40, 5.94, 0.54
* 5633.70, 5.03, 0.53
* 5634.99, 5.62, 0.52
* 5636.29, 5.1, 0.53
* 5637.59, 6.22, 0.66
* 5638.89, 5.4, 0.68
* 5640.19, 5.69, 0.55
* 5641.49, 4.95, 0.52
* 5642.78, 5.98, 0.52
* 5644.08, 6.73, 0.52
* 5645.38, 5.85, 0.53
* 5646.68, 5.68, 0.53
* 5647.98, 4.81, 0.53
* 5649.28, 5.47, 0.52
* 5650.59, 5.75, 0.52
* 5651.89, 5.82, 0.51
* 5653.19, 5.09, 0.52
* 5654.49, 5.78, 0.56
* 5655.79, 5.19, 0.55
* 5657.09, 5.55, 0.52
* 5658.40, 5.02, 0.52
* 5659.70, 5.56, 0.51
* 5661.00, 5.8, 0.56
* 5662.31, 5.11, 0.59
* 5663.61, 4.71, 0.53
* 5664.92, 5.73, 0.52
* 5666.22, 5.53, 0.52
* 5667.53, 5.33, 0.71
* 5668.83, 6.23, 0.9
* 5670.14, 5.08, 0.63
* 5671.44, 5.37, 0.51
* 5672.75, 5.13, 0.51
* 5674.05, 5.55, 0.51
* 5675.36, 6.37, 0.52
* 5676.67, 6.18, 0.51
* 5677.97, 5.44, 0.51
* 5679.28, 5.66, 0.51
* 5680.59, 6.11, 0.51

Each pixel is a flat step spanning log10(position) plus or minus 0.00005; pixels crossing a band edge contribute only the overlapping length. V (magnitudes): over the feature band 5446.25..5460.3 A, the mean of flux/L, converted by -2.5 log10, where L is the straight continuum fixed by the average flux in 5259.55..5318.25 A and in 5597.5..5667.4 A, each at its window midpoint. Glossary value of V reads 0.11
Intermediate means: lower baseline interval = 5.43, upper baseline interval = 5.56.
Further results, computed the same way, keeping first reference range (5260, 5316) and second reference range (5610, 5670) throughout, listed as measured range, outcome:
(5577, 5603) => 0.07 mag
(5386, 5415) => 0.04 mag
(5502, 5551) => -0.01 mag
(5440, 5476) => 0.07 mag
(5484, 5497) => 0.05 mag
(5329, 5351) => 0.02 mag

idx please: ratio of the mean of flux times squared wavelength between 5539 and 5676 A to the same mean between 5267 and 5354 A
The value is 1.13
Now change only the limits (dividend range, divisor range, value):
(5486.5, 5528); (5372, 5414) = 1.06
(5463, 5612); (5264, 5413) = 1.08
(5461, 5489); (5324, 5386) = 1.04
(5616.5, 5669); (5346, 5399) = 1.14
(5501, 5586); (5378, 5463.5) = 1.06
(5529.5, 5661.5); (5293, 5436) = 1.11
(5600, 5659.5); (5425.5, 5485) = 1.13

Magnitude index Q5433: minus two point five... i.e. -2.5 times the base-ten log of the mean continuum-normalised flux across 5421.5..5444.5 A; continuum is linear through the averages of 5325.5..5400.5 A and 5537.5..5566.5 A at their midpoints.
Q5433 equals -0.044 mag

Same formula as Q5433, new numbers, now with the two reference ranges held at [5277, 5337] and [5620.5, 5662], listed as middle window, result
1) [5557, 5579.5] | 0.08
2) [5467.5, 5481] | 0.06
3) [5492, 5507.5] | 0.06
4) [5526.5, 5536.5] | -0.08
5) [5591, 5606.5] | 0.07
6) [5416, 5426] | -0.05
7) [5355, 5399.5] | 0.01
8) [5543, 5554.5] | 0.00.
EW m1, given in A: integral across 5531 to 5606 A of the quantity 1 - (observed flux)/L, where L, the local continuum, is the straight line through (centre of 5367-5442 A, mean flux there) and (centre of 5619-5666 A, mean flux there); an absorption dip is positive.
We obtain 1.96 A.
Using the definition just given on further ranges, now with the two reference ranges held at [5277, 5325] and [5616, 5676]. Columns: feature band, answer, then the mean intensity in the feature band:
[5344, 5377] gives 0.65 A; 5.4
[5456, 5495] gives 1.47 A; 5.34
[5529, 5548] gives -0.70 A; 5.77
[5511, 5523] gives 0.27 A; 5.44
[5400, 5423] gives 0.53 A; 5.4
